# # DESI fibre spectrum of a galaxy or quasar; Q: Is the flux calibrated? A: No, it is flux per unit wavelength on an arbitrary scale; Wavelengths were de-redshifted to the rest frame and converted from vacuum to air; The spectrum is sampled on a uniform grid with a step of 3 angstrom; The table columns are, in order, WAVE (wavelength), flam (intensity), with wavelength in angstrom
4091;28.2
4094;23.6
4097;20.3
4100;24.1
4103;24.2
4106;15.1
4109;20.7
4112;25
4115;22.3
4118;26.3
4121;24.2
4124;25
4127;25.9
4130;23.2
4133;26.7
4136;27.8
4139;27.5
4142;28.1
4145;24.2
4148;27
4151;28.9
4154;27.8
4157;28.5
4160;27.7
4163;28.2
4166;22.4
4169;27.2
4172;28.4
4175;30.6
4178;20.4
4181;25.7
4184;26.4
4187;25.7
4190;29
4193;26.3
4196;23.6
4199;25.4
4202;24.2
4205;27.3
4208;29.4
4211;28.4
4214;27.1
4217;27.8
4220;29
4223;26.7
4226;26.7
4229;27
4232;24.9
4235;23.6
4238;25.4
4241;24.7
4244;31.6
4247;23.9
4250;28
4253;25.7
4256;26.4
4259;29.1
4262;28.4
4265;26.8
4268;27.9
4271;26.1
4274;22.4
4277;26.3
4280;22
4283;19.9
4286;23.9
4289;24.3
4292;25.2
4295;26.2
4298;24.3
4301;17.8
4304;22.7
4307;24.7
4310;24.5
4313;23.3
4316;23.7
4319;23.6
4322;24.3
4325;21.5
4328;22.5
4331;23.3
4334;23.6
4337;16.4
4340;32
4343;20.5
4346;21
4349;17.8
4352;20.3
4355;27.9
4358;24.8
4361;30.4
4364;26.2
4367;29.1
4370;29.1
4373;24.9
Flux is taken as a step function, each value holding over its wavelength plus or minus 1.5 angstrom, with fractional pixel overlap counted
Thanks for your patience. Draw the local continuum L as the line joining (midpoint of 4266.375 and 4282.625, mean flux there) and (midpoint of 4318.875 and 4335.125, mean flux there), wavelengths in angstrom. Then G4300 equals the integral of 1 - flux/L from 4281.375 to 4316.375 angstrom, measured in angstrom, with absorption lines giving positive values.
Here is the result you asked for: 0.8 angstrom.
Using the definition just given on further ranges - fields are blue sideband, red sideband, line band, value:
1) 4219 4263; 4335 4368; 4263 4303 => 2.5 angstrom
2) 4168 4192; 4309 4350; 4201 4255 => -2.9 angstrom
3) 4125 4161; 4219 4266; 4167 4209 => 0.8 angstrom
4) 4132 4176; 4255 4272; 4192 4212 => 0.8 angstrom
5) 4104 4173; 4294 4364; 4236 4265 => -3.2 angstrom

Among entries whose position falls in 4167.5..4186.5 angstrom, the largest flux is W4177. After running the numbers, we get 30.6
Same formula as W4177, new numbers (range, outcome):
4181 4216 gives 29.4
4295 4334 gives 26.2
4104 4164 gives 28.9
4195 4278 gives 31.6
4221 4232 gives 27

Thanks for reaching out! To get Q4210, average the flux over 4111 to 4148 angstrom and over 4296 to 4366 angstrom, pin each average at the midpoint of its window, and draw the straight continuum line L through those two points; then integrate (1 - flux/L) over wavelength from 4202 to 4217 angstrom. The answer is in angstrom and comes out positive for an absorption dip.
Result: -1.8 angstrom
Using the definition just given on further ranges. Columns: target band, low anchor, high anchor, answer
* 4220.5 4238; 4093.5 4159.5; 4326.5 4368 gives -1.06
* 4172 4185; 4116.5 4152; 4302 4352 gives -0.33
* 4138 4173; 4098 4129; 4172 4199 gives -3.18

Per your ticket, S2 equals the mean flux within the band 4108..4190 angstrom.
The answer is 26.1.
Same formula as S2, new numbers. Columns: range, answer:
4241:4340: 24.5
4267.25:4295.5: 24.3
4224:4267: 26.6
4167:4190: 26.4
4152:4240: 26.6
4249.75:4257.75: 26.6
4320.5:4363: 23.3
